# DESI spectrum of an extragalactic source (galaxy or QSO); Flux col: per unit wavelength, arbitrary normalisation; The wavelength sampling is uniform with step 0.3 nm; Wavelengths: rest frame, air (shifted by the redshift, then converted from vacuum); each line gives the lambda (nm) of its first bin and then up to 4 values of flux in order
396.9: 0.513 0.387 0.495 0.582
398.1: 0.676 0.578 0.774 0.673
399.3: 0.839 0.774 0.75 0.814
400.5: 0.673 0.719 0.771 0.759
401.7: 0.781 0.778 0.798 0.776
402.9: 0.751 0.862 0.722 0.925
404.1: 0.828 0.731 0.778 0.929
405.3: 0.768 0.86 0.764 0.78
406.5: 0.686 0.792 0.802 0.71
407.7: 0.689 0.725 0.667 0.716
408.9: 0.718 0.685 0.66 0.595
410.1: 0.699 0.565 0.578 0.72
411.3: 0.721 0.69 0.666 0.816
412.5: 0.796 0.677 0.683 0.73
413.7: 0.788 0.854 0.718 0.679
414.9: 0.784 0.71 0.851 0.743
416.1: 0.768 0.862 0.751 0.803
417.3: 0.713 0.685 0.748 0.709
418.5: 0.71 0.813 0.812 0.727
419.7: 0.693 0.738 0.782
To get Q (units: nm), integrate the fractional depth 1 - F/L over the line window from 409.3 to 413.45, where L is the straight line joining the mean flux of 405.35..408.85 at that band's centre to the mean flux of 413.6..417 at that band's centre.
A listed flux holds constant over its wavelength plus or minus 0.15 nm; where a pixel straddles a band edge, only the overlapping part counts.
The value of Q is 0.42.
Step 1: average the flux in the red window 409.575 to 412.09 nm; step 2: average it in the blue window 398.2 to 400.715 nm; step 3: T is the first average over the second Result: 0.90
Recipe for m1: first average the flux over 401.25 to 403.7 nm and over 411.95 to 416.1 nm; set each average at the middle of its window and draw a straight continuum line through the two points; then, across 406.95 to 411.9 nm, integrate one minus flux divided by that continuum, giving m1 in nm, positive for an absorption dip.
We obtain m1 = 0.53 nm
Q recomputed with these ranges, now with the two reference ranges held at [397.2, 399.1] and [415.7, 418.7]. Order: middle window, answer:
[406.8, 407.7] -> -0.10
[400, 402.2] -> -0.44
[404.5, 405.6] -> -0.27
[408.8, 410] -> 0.05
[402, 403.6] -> -0.35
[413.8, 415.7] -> -0.09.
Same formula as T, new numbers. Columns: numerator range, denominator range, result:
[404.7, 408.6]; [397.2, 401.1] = 1.11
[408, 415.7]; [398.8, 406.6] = 0.91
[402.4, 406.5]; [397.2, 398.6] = 1.41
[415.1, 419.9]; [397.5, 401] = 1.07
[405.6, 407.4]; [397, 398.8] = 1.34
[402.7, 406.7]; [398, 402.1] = 1.08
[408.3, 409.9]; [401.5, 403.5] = 0.86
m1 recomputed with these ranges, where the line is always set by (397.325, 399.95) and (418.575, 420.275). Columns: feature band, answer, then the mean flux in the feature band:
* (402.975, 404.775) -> -0.283 nm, 0.807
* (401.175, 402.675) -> -0.193 nm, 0.778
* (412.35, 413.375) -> 0.016 nm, 0.72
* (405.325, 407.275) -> -0.201 nm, 0.779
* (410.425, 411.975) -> 0.125 nm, 0.667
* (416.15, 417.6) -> -0.048 nm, 0.771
